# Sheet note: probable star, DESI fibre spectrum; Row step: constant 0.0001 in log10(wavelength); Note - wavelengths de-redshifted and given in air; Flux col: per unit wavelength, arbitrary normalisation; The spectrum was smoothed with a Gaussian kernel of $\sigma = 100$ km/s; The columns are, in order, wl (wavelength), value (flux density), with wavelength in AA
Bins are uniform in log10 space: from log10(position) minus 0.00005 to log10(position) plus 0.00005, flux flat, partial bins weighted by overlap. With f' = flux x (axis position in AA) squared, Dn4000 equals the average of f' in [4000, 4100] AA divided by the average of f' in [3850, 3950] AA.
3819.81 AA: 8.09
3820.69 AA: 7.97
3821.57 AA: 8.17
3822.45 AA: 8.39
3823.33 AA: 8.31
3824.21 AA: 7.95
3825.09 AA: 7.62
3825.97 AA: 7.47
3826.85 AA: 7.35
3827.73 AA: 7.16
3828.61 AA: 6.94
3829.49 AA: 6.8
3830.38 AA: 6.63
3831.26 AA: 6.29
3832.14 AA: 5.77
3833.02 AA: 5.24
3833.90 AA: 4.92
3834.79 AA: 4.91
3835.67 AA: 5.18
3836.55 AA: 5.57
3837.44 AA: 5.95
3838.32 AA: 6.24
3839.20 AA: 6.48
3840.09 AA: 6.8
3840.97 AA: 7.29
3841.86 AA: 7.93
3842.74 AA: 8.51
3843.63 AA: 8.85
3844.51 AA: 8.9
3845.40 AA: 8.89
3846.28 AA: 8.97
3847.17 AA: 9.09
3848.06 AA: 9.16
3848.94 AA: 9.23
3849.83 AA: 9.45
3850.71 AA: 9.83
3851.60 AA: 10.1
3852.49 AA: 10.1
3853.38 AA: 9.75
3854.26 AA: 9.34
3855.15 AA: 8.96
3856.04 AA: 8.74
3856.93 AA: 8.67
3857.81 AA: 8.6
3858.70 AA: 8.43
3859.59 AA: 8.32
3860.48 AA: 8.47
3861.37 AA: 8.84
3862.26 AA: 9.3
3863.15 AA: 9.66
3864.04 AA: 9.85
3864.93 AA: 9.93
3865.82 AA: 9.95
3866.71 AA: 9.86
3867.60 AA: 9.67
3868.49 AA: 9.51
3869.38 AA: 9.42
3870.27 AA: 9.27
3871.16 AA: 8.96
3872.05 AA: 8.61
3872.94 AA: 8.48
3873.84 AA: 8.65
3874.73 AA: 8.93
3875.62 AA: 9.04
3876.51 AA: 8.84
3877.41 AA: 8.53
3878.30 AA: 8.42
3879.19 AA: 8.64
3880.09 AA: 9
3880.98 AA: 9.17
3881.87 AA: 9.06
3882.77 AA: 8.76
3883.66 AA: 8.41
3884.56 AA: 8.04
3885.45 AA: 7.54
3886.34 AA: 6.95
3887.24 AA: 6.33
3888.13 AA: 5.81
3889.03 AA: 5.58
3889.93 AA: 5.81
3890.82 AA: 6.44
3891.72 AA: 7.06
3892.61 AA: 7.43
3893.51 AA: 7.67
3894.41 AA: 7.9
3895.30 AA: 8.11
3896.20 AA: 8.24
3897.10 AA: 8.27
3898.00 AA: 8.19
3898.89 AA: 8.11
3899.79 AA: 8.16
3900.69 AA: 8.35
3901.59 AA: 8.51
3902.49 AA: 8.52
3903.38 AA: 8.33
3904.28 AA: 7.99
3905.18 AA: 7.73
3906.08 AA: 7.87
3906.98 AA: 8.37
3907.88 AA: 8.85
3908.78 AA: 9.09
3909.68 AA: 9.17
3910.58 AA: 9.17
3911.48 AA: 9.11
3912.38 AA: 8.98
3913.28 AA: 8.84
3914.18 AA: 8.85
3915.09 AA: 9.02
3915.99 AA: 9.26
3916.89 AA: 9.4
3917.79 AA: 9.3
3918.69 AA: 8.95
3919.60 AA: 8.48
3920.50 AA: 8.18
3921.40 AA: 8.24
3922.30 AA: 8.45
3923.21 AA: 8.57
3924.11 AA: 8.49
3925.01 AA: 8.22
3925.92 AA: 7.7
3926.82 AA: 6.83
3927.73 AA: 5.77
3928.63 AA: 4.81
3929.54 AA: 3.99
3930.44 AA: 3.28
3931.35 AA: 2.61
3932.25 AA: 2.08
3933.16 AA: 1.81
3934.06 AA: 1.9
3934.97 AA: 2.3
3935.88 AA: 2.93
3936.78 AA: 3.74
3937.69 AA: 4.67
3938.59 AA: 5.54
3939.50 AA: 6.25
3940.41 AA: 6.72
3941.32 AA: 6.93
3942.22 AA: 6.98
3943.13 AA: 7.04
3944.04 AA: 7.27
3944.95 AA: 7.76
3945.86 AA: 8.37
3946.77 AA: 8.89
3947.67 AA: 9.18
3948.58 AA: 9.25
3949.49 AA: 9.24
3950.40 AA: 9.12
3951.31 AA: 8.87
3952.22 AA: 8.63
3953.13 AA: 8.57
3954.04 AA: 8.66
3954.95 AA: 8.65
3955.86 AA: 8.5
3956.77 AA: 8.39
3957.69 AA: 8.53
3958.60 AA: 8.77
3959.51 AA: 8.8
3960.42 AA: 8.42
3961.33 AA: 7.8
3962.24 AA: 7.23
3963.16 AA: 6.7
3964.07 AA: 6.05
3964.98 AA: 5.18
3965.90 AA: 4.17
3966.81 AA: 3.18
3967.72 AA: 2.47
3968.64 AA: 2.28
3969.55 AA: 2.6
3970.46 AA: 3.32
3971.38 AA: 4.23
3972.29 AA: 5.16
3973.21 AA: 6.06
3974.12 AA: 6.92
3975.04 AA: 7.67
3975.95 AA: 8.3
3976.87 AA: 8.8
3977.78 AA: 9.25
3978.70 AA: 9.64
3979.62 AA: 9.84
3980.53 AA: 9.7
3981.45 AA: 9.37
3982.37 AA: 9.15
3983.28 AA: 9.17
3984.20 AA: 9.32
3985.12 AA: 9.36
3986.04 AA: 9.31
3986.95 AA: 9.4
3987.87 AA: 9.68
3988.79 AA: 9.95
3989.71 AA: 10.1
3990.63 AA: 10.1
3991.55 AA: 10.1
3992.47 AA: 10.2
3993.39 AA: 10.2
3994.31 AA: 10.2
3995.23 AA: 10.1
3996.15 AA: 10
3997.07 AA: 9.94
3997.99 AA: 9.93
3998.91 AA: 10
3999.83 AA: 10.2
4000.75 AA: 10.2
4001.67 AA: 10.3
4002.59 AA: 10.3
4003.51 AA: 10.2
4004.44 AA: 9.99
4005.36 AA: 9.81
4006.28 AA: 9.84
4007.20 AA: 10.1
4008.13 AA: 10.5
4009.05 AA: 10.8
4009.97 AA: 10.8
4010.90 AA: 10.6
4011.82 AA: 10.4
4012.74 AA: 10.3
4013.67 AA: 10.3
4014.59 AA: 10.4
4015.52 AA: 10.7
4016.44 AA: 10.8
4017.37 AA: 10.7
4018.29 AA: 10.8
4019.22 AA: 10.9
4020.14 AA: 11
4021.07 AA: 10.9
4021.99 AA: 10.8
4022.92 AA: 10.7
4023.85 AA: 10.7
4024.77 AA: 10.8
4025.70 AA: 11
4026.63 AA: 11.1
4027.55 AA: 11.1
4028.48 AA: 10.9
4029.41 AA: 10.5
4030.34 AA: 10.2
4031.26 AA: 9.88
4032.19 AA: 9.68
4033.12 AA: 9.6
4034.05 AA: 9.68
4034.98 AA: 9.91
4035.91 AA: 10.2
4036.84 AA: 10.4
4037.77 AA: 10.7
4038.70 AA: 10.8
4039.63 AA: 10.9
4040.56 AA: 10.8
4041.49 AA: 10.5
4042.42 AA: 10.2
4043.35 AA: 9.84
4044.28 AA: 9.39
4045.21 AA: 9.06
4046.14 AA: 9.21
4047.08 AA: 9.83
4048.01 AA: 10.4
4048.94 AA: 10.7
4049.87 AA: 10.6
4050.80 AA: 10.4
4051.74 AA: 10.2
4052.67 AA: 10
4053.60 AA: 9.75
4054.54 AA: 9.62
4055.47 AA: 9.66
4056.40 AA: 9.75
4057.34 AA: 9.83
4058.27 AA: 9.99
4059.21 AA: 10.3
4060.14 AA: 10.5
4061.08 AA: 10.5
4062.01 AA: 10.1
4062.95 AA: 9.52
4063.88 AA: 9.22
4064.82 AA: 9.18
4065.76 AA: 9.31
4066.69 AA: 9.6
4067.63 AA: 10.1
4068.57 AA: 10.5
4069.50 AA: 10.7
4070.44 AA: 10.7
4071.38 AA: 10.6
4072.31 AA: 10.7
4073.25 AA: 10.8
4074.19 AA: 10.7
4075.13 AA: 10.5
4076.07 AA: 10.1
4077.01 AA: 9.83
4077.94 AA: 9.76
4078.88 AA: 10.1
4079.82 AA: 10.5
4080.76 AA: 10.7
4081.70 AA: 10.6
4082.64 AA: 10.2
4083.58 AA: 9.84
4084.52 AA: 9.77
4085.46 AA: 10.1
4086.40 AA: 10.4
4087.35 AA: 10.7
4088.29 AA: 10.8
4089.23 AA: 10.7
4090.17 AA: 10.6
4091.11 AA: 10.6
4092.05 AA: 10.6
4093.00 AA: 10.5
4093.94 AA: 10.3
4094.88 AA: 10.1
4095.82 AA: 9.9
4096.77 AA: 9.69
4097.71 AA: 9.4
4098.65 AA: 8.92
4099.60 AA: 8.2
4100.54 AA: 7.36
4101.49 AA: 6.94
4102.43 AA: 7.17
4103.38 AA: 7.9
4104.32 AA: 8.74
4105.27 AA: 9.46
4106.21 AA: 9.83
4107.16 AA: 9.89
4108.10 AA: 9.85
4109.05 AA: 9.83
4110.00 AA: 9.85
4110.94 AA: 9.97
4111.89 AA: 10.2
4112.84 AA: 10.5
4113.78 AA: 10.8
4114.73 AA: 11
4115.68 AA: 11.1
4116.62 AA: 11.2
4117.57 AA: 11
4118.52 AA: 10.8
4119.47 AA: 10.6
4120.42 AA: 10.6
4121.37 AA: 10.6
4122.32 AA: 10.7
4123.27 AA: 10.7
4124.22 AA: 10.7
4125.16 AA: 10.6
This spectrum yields 1.41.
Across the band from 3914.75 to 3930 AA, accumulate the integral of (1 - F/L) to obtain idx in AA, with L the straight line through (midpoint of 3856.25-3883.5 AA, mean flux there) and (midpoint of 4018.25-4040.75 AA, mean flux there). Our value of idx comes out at 2.7 AA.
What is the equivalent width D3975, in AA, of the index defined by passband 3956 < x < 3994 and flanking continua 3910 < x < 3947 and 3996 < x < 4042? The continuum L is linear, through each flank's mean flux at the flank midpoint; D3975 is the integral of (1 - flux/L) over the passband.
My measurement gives 4.3 AA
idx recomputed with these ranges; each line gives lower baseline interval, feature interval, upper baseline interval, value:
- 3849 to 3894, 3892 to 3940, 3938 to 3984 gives 5.1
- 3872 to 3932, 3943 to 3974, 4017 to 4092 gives 6.3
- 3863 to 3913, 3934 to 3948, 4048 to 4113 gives 4.3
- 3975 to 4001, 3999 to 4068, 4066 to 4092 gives -1.6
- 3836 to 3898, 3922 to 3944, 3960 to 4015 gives 8.2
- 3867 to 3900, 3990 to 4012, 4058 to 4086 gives -1.8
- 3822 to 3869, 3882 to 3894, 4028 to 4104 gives 1.9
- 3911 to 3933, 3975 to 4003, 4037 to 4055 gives -2.7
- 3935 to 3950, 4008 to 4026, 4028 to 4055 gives -2.7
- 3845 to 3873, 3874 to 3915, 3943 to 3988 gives 2.6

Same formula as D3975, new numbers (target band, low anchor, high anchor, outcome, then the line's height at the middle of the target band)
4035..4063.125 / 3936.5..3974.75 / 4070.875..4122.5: -3.7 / 8.94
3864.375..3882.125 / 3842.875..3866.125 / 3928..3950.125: -1.5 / 8.39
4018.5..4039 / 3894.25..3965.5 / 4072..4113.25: -3.7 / 8.9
